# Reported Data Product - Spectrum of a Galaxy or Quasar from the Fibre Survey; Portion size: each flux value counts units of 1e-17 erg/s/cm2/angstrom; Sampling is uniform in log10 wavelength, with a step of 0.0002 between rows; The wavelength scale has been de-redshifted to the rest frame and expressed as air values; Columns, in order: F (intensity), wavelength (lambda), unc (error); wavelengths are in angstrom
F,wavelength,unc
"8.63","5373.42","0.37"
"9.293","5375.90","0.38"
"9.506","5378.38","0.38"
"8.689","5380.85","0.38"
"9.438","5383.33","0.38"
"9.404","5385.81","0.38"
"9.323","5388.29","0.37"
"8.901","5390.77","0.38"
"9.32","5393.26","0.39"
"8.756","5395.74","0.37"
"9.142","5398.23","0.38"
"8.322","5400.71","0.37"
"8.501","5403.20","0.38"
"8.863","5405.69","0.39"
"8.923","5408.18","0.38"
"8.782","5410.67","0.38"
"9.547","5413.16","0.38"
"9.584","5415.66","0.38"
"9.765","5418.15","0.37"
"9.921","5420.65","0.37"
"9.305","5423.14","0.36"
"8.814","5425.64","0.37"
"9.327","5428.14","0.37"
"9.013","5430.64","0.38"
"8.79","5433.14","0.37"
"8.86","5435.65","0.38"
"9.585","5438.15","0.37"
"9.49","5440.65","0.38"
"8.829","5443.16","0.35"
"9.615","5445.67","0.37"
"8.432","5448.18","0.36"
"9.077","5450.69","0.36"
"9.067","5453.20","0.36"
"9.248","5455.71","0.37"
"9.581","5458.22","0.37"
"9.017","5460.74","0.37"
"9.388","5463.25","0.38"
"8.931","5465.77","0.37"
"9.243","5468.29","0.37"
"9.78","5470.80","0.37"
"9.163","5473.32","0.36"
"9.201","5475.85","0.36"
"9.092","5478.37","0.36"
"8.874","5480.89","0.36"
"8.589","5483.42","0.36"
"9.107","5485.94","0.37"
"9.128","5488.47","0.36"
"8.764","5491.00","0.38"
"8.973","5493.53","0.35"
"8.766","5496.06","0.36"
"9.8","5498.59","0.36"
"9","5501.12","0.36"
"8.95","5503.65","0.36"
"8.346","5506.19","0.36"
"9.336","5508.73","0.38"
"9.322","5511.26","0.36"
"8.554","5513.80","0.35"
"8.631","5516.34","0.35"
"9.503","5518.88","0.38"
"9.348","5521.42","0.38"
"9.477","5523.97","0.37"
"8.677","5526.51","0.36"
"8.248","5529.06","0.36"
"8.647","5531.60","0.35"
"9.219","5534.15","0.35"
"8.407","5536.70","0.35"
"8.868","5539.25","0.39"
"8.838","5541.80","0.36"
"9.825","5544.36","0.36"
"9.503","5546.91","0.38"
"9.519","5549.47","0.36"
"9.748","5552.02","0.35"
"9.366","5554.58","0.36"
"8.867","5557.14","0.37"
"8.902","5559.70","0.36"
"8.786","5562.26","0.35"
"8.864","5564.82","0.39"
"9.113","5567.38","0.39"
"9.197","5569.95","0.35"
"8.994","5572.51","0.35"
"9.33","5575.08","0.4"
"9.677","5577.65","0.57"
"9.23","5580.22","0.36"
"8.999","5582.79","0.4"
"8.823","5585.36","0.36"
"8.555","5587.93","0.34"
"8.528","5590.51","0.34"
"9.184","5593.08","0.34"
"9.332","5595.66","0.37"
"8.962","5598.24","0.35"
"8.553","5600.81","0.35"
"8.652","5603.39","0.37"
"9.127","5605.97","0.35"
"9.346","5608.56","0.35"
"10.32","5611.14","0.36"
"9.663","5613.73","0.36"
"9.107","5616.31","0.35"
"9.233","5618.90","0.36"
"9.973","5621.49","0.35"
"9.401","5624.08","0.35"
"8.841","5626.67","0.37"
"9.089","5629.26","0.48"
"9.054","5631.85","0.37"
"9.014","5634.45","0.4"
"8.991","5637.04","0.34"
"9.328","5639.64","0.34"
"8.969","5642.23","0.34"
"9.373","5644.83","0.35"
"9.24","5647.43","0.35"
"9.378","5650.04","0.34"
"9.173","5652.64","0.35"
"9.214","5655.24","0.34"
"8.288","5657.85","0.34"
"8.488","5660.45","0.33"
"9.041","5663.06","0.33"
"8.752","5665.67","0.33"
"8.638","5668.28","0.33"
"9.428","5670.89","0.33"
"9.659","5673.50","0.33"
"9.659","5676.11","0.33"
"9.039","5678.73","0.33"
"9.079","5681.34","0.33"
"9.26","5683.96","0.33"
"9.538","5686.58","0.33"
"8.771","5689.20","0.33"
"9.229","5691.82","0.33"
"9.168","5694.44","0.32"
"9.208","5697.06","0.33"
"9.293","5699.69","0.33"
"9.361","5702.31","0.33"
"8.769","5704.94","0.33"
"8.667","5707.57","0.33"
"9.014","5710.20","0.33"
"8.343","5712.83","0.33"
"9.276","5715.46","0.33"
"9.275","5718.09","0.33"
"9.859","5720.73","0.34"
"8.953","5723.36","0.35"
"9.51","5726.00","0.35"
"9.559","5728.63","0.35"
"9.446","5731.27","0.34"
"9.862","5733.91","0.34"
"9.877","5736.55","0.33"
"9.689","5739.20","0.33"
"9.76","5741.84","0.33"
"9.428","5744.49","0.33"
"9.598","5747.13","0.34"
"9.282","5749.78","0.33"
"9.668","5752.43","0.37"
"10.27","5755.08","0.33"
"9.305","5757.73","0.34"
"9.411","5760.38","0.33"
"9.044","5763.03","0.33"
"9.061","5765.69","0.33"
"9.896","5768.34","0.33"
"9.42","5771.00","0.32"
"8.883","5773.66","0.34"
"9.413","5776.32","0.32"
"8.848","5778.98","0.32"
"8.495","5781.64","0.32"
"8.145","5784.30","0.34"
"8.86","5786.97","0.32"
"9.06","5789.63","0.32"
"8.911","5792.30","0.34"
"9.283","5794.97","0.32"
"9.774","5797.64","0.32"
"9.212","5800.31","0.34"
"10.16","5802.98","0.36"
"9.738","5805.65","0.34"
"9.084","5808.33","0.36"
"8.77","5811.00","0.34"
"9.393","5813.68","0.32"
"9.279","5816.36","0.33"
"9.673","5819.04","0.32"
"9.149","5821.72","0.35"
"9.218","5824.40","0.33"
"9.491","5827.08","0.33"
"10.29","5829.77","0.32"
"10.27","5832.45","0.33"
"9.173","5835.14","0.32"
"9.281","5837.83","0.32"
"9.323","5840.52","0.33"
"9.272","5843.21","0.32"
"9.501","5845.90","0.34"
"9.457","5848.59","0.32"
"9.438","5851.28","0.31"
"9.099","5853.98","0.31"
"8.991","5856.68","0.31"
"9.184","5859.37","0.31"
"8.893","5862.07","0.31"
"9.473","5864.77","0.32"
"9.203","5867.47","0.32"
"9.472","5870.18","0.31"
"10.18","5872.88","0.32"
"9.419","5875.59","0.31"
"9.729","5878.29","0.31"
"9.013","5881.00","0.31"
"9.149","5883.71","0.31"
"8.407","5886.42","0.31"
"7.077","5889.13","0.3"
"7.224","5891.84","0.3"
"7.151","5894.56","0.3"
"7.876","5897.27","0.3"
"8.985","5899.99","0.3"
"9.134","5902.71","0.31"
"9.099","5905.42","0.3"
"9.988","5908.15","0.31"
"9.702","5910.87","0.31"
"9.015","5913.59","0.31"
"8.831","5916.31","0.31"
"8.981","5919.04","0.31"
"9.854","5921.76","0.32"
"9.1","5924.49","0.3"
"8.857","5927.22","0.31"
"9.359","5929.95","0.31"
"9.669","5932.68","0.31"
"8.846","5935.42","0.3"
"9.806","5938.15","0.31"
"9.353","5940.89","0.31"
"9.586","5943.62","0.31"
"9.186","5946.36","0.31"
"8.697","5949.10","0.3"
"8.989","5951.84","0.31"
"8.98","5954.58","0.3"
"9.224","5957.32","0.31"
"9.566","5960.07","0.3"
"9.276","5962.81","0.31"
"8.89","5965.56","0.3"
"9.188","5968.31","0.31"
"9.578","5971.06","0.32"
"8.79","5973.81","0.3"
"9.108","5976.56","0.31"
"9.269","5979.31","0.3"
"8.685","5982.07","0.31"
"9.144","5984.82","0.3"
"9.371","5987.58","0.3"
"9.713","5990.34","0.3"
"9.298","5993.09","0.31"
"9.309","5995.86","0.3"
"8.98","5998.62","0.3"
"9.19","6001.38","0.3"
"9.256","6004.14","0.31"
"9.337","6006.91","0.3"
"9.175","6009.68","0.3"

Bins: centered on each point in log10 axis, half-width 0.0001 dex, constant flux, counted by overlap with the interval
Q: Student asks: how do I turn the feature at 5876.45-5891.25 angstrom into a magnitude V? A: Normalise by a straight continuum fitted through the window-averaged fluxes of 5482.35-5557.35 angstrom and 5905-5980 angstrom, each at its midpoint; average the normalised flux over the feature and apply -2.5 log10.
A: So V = 0.072 mag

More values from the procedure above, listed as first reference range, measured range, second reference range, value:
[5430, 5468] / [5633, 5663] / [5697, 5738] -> 0.02 mag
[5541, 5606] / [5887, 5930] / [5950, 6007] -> 0.05 mag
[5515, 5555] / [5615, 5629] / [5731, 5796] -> -0.01 mag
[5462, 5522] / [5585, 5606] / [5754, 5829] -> 0.04 mag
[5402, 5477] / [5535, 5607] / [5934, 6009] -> 0.02 mag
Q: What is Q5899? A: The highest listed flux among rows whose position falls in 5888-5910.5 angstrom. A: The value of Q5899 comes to 9.988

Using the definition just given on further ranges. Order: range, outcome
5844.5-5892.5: 10.18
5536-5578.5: 9.825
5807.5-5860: 10.29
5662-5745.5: 9.877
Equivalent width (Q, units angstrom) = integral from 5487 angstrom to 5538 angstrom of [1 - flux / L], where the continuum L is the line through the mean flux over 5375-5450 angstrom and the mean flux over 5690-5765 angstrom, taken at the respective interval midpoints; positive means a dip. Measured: 1.38 angstrom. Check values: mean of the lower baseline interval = 9.13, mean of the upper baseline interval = 9.36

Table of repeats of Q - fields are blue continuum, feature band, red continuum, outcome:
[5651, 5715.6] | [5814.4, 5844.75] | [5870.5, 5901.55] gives -2.7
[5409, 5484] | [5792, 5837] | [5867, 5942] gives -2.1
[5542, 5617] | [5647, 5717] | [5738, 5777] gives 2.1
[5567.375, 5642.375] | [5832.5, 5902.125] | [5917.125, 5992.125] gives 1.7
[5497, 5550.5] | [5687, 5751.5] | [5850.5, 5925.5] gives -2.1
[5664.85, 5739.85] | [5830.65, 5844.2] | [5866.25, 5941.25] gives -0.6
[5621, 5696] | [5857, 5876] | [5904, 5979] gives -0.3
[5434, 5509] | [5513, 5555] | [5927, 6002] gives 0.2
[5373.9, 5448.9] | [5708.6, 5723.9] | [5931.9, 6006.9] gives 0.1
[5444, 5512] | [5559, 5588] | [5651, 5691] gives 0.1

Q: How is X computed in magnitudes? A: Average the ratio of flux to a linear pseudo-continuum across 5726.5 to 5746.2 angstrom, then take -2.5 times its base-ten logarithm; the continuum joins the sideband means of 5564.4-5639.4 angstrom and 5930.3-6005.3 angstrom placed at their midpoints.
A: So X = -0.06 mag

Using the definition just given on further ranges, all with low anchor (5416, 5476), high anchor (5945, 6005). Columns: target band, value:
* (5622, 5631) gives 0.00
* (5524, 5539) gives 0.06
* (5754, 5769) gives -0.03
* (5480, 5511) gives 0.03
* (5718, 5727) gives -0.02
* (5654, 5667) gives 0.05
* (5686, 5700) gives 0.00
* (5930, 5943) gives -0.03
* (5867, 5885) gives -0.03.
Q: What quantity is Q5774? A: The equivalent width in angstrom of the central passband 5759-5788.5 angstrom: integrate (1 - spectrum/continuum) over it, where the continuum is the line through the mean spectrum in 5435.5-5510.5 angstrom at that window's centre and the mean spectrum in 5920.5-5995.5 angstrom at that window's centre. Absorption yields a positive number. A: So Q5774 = 0.47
